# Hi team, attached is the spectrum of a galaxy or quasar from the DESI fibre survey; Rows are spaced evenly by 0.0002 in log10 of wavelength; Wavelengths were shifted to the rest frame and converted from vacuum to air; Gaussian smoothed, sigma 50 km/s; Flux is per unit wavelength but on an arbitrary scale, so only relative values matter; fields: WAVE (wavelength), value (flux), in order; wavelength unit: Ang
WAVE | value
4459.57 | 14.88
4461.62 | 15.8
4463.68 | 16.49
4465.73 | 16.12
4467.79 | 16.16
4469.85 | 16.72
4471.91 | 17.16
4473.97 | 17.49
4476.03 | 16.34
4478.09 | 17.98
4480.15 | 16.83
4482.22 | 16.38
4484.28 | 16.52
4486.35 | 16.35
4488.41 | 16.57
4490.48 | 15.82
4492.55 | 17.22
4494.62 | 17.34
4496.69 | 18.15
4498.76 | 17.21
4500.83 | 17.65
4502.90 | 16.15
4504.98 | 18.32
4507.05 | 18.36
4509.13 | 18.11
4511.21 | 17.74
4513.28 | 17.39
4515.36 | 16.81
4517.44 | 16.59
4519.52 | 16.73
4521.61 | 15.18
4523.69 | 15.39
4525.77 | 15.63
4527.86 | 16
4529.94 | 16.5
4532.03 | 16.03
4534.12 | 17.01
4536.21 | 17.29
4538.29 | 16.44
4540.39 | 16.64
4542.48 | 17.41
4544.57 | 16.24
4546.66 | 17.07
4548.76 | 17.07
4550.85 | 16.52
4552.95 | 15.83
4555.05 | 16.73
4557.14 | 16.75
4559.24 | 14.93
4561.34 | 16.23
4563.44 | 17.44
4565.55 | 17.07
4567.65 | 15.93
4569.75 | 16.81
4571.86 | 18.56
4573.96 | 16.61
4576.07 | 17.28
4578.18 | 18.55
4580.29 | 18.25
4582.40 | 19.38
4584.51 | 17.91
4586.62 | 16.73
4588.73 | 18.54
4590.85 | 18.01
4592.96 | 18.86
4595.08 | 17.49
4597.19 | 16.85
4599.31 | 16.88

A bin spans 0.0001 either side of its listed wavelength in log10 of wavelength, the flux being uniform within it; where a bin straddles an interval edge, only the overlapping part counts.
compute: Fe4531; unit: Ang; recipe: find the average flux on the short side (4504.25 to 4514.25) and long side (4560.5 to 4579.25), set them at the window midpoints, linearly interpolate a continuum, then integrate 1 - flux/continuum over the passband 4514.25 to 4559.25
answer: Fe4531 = 3.0 Ang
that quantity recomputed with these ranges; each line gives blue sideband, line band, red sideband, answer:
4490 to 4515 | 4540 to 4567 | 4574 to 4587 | 1.8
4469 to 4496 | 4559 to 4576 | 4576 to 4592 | 1.1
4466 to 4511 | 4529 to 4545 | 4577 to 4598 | 0.8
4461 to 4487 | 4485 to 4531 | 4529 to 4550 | -0.4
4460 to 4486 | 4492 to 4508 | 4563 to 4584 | -0.6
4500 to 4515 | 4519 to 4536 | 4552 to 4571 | 1.1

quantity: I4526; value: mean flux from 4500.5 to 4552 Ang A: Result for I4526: 16.8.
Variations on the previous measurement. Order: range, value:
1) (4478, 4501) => 16.9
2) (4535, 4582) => 16.9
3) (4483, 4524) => 17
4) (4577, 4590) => 18.2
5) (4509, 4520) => 17.2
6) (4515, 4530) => 16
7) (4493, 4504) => 17.3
